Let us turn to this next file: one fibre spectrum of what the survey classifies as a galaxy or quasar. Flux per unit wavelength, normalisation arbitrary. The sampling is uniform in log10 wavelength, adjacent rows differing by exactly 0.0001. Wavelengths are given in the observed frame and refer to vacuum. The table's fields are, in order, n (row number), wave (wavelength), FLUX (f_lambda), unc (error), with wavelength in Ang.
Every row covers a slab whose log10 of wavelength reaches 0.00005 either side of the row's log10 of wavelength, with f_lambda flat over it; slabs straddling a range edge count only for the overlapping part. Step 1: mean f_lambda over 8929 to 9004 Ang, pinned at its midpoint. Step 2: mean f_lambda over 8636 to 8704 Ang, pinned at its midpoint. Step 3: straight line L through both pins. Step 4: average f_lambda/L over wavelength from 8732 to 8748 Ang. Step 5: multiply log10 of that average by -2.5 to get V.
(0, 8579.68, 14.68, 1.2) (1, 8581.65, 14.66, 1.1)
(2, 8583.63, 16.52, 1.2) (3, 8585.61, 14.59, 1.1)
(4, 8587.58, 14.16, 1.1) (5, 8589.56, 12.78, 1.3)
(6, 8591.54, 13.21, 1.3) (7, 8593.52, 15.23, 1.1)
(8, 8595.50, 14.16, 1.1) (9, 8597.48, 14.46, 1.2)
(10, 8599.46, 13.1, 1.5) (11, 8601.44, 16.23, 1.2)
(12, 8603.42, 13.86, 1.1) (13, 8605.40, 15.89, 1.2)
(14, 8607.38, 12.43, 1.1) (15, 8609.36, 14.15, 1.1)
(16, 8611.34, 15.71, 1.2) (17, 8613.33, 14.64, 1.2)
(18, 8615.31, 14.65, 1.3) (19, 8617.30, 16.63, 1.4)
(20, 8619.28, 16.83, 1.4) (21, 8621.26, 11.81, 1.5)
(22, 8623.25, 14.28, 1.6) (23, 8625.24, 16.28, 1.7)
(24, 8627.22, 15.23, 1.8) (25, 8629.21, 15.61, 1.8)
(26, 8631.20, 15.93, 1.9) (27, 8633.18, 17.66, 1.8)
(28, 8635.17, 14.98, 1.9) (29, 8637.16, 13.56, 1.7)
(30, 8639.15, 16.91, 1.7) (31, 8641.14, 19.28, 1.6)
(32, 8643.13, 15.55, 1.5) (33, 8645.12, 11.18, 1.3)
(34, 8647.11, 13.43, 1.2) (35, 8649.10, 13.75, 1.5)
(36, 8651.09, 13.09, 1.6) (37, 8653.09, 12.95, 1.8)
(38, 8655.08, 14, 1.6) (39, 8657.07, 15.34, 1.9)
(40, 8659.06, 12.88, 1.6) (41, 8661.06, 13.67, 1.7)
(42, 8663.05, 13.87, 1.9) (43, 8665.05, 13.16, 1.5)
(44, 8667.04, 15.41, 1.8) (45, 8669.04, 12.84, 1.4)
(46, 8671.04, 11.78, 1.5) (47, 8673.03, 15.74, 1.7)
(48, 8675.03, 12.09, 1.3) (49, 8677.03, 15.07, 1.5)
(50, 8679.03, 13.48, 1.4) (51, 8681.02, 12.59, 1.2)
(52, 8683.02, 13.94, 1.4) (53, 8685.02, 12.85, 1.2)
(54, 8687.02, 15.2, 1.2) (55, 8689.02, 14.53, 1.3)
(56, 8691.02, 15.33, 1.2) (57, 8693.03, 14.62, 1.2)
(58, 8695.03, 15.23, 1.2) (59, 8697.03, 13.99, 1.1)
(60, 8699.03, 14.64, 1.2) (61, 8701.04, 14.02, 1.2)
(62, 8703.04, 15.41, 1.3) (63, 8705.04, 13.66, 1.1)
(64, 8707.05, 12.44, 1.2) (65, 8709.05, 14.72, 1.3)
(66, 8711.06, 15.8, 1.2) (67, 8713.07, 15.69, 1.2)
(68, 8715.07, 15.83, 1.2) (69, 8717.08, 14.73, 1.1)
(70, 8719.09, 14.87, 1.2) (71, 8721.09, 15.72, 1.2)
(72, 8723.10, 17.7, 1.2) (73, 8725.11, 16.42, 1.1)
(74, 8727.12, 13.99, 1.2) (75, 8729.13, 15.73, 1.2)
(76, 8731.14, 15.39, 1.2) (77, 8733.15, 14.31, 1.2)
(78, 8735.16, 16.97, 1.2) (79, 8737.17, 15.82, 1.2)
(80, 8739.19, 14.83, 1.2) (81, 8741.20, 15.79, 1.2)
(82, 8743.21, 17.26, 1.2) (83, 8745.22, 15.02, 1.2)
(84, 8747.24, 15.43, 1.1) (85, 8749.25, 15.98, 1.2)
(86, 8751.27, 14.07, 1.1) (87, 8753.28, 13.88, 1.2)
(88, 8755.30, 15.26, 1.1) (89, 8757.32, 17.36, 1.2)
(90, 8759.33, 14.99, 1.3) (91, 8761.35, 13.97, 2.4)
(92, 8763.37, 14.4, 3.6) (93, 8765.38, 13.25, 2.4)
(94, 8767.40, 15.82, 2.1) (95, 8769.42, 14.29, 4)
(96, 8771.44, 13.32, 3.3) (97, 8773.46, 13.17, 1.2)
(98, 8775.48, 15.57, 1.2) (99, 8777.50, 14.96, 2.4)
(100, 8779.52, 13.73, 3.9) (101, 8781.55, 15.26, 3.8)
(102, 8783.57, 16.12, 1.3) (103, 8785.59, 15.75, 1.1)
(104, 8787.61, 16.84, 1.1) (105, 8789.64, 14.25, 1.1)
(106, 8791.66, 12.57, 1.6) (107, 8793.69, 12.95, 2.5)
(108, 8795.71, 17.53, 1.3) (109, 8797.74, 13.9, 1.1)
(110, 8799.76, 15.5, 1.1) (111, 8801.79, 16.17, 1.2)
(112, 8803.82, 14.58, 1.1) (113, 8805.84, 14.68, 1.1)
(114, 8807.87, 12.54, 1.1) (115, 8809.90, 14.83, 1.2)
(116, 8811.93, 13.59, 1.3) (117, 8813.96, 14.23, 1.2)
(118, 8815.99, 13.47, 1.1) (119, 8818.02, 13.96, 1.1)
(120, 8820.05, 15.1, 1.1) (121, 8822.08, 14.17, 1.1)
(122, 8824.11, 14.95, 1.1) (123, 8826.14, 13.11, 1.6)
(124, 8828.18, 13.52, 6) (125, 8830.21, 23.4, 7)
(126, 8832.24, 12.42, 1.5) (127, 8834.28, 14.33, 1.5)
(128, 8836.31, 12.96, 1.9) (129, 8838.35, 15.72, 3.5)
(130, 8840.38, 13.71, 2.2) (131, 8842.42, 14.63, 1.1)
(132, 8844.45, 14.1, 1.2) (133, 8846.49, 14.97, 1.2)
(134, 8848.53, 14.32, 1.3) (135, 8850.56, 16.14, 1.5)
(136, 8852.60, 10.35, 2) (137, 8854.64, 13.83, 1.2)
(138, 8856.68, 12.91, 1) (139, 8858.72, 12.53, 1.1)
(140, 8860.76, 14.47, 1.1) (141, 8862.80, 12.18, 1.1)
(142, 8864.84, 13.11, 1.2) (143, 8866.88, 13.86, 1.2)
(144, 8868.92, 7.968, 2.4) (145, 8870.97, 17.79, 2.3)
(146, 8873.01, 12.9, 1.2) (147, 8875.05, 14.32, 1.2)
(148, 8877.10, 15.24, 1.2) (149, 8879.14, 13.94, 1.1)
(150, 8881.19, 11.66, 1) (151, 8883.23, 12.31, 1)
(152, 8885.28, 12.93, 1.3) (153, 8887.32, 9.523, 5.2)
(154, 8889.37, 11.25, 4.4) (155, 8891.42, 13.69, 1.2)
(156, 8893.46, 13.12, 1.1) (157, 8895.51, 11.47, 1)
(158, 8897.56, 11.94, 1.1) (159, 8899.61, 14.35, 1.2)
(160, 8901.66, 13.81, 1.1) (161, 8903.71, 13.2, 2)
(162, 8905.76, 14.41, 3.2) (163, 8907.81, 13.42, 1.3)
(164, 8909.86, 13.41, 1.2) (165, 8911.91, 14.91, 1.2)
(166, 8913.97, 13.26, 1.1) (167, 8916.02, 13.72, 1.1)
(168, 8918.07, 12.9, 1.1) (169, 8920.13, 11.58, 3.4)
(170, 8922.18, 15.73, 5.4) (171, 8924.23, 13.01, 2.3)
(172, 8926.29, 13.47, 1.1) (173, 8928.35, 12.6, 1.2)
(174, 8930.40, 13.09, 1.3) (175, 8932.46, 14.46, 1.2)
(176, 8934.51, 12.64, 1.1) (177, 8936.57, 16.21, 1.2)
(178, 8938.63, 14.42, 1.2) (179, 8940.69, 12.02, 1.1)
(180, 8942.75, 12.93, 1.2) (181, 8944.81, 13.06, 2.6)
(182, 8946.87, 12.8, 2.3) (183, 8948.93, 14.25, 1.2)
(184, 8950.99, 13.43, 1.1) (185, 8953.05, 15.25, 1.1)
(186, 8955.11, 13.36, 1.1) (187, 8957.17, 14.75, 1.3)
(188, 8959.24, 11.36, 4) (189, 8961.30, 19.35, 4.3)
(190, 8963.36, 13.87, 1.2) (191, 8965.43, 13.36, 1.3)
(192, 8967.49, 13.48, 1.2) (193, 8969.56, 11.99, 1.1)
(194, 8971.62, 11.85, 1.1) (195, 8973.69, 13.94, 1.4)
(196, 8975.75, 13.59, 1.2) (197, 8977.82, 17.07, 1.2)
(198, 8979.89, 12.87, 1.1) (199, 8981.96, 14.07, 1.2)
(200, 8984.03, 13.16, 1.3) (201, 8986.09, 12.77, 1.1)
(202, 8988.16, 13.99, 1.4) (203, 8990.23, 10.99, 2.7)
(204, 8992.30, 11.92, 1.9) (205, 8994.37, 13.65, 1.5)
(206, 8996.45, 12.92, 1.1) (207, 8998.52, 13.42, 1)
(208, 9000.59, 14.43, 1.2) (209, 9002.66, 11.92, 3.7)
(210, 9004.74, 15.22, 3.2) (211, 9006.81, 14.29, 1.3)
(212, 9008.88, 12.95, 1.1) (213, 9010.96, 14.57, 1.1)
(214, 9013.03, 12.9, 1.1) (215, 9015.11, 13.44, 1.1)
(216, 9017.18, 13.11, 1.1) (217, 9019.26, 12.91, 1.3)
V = -0.12 mag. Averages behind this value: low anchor 14.2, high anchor 13.6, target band 15.7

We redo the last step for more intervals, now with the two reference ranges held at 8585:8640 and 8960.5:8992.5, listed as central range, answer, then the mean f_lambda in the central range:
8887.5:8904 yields 0.10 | 12.7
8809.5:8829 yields 0.01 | 14.1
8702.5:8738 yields -0.06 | 15.3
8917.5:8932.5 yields 0.04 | 13.3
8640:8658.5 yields 0.03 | 14.3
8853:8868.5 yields 0.09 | 12.9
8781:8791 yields -0.09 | 15.6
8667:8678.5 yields 0.07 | 13.7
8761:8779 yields 0.00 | 14.3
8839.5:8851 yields -0.04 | 14.6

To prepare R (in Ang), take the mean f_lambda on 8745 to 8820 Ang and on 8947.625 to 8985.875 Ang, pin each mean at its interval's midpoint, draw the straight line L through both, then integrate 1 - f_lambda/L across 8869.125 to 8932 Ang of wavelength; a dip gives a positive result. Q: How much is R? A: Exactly 4.2 Ang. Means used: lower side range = 14.7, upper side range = 13.9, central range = 13.2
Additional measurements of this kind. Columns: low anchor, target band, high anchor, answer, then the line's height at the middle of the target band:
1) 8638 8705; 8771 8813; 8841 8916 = -3.1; 13.7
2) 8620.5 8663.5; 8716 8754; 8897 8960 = -3.2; 14.3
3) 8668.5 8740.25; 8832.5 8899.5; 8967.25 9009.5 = 3.2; 13.9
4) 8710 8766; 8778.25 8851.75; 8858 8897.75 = -3.9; 14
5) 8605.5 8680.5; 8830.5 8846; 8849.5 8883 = -1.2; 13.5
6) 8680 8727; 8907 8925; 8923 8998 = 0.3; 13.8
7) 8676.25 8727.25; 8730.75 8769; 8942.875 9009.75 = -1.9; 14.5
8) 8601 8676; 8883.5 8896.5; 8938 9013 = 1.7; 13.8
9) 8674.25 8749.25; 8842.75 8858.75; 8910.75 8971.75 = 0.5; 14.2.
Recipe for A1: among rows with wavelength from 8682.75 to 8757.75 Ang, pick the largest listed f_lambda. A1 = 17.7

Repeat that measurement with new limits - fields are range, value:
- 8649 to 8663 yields 15.34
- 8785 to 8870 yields 23.4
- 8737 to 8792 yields 17.36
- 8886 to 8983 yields 19.35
